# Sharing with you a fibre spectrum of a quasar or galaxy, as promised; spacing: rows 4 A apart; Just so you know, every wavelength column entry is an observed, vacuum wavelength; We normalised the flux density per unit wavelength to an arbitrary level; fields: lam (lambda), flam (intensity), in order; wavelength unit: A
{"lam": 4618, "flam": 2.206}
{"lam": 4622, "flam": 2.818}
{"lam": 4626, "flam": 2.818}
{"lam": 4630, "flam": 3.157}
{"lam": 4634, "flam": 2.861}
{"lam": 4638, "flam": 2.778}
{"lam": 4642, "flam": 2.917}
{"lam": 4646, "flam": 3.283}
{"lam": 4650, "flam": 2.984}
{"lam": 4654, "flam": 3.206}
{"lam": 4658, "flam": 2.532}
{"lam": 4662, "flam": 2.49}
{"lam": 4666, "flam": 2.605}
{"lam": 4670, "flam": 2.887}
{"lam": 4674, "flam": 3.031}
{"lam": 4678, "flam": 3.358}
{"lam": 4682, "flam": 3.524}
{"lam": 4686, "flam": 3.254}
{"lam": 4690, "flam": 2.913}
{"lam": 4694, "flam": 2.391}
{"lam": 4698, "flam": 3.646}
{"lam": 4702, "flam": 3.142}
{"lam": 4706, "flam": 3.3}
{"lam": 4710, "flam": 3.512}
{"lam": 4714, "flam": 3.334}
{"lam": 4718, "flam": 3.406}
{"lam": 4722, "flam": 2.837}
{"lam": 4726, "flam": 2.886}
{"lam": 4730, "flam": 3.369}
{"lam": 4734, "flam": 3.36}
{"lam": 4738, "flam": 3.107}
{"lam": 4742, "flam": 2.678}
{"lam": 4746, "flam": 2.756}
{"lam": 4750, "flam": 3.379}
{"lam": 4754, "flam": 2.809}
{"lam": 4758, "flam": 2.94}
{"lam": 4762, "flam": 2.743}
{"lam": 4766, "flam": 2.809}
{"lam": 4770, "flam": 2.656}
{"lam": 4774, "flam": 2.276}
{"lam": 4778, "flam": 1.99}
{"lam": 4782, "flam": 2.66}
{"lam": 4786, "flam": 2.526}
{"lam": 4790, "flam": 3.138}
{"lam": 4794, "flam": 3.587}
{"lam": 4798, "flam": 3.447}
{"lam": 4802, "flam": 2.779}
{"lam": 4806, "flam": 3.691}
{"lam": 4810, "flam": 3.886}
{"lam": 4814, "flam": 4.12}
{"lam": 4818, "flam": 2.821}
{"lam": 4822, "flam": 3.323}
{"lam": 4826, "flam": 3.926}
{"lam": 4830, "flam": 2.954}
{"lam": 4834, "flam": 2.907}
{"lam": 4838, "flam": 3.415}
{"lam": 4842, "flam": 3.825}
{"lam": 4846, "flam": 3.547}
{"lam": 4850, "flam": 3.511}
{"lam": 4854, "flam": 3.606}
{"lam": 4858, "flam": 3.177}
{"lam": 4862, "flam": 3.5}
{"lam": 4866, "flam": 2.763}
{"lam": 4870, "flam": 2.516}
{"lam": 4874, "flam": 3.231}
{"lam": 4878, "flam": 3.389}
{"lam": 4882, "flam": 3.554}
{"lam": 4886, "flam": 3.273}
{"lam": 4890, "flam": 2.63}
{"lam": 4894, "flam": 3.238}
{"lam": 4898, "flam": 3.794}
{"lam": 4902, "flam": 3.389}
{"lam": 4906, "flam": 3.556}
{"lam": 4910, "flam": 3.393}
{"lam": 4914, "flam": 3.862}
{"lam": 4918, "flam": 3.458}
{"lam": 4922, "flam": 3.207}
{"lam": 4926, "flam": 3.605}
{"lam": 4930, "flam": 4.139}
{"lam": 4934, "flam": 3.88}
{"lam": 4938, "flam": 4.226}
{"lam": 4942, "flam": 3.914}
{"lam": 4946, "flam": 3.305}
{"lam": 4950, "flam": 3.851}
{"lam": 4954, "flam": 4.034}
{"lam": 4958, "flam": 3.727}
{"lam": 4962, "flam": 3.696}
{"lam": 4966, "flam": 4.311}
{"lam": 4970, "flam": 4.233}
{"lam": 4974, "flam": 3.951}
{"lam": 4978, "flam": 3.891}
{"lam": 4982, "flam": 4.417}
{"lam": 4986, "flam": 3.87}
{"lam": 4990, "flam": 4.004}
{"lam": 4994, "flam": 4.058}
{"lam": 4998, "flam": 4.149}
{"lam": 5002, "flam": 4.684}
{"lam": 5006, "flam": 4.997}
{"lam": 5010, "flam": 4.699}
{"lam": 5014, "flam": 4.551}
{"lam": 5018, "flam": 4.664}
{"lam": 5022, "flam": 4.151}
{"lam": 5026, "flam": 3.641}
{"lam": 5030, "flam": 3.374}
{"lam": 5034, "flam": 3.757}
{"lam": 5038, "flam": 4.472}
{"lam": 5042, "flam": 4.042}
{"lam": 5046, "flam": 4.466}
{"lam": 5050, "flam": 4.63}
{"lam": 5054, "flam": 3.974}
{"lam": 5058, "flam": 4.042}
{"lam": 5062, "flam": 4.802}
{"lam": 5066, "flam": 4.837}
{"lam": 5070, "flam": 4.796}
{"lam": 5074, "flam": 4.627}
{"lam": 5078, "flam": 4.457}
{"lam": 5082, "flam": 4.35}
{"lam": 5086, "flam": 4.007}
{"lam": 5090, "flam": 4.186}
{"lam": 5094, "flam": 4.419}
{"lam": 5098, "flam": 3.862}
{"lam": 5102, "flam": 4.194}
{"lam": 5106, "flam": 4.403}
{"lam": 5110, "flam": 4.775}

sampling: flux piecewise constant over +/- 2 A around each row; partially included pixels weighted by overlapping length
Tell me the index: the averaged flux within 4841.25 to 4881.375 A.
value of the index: 3.3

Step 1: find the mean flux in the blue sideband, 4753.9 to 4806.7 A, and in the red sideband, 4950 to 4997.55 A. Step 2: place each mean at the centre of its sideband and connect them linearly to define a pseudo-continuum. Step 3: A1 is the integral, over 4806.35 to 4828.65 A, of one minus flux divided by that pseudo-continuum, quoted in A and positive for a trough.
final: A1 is -3.9 A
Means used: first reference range 2.84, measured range 3.6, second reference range 4.01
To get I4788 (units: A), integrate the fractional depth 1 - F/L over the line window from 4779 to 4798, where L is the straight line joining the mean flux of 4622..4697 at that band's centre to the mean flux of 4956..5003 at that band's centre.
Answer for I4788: 2.4 A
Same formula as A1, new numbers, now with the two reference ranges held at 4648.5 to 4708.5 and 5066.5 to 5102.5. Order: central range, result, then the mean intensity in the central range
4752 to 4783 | 6.6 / 2.61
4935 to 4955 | 0.2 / 3.86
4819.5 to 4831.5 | 0.4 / 3.4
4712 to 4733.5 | -0.1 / 3.18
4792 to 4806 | 0.3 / 3.33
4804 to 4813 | -1.0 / 3.83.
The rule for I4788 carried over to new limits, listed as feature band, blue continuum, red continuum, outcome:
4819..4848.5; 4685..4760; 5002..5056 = 1.13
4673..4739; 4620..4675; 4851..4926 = -4.77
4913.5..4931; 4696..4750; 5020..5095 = 1.00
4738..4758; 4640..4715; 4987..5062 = 2.28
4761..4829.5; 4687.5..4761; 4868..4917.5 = 2.37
